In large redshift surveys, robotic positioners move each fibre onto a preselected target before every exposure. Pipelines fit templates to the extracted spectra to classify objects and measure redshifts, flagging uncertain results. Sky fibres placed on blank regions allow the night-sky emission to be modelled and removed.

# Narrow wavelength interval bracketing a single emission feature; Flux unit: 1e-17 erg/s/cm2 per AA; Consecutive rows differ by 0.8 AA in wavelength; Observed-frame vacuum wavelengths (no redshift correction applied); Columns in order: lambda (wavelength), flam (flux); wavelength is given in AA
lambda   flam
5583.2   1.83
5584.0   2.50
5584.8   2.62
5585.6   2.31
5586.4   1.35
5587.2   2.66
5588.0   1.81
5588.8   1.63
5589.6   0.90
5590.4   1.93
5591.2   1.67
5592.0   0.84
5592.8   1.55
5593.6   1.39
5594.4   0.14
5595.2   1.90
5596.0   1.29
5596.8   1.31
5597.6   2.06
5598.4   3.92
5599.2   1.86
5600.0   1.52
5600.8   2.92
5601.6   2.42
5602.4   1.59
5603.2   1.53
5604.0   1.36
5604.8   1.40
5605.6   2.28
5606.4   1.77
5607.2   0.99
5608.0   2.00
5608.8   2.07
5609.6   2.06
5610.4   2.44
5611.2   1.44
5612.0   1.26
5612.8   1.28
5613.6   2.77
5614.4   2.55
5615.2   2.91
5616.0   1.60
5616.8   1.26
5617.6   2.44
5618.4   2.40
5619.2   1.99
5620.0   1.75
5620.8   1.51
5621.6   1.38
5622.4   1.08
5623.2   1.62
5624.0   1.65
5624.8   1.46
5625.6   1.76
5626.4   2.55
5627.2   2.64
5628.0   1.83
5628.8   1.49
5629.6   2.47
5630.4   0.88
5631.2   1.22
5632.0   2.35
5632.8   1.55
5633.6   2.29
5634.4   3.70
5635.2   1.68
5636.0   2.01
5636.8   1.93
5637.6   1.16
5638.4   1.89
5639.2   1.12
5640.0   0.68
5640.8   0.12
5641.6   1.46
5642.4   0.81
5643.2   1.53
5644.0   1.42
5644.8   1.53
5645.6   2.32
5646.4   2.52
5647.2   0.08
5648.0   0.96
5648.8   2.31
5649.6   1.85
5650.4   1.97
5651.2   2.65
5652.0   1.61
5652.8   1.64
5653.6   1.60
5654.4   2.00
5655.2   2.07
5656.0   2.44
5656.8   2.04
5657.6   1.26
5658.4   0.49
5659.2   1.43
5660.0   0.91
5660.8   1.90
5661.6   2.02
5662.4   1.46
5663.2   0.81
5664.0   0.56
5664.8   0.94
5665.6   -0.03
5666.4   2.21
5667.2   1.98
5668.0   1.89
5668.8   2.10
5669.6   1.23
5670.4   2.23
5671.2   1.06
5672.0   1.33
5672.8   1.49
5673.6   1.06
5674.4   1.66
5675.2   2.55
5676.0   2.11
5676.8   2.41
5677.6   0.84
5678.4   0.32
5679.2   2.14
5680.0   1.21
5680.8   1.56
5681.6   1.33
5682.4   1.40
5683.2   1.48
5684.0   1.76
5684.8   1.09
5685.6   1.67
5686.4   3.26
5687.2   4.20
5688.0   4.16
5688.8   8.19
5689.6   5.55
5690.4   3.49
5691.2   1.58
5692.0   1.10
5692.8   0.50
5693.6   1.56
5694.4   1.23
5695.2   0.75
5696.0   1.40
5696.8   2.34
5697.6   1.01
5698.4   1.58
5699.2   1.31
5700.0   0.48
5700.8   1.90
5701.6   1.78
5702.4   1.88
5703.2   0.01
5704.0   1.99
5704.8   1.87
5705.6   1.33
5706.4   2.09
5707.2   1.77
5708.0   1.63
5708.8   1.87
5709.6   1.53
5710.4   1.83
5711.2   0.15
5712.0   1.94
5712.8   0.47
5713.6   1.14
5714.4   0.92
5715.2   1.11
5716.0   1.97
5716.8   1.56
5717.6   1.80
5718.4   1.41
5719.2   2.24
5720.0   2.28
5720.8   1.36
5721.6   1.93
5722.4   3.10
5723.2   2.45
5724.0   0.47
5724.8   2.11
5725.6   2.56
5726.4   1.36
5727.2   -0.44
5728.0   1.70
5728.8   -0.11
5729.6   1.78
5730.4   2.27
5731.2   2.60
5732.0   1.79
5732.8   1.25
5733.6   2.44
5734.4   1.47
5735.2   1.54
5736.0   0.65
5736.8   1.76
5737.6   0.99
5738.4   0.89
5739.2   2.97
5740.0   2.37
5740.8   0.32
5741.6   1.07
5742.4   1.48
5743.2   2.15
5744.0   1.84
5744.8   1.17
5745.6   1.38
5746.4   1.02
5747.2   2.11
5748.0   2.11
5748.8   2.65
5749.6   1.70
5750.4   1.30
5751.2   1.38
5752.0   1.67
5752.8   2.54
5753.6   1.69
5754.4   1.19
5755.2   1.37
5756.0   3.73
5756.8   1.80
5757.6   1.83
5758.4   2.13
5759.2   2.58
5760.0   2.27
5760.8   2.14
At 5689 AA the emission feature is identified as [O III] 5007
